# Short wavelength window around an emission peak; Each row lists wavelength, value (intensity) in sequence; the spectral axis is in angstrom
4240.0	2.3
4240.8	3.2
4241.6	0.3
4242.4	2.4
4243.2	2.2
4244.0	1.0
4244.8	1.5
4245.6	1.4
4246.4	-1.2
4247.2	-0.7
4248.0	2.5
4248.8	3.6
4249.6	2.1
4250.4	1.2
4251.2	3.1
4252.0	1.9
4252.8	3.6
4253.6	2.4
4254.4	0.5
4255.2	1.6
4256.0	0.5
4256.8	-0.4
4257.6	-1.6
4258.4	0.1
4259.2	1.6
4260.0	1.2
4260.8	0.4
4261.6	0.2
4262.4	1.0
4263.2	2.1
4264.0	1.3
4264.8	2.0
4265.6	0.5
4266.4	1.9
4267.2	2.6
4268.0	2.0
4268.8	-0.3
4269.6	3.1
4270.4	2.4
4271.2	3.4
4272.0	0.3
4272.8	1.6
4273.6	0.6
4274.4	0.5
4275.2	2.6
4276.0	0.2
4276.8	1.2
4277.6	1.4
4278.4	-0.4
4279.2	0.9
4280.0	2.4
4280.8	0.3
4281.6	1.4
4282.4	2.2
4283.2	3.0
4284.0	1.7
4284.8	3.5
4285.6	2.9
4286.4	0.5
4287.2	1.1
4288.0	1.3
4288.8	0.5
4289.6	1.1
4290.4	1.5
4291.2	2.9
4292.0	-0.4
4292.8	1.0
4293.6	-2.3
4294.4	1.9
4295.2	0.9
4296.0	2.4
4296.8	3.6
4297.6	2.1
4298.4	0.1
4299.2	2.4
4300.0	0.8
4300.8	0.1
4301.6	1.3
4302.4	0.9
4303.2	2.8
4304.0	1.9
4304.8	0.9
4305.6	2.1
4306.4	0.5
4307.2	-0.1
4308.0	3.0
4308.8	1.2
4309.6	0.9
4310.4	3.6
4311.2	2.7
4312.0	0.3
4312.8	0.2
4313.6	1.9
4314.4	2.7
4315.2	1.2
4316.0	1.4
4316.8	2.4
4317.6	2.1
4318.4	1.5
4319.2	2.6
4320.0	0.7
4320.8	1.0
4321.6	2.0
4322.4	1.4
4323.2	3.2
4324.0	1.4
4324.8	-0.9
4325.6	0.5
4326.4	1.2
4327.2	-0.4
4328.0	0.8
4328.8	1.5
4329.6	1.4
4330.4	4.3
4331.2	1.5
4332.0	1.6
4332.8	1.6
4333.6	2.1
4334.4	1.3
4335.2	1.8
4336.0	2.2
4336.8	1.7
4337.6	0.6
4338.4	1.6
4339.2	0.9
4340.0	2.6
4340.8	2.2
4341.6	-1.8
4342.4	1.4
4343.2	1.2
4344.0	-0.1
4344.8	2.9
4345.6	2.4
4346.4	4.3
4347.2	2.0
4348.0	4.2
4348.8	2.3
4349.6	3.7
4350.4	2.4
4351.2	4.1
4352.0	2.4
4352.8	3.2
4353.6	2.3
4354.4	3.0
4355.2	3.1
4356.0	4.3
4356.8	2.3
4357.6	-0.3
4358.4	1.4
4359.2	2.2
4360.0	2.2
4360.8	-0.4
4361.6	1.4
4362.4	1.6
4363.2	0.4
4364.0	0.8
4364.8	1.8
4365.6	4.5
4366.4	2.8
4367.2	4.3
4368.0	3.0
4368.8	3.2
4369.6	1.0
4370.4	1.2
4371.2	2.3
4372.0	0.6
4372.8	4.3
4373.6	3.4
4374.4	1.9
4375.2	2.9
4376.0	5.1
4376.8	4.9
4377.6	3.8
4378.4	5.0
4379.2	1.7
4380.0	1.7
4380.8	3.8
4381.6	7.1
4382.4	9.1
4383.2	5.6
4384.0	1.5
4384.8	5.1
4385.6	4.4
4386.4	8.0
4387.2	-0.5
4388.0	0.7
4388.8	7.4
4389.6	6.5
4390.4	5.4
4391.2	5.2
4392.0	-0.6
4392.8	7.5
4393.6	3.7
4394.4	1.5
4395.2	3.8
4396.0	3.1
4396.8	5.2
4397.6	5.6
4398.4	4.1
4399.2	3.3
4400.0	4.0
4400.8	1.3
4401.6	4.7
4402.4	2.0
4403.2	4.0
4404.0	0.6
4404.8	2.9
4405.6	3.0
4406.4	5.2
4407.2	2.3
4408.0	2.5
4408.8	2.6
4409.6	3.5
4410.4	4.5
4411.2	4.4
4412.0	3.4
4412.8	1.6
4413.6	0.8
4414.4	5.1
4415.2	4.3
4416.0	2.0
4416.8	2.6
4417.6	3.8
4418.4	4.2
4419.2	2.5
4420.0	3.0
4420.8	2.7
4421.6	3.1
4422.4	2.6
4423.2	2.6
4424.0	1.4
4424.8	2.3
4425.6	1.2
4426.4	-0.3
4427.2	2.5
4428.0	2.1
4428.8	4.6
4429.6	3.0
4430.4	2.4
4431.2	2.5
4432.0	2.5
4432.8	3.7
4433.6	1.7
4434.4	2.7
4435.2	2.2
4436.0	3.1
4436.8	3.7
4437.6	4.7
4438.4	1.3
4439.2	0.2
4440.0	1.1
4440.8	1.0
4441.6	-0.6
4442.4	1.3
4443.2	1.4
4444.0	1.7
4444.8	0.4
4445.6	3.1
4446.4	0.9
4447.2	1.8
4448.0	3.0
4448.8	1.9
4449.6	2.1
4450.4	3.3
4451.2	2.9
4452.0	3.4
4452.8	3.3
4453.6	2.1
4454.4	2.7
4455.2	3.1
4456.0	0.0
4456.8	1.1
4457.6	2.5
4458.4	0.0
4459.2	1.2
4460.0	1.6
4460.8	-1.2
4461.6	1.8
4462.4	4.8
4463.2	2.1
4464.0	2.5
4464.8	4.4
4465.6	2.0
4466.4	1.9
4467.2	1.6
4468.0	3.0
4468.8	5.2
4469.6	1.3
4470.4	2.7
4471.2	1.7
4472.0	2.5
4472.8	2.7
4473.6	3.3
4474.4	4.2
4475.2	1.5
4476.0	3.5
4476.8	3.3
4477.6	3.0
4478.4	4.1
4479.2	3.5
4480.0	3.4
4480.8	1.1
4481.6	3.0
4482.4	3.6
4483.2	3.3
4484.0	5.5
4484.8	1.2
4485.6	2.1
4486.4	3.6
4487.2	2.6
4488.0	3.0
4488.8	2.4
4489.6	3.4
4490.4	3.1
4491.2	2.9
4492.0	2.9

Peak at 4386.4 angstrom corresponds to Lyman alpha 1216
